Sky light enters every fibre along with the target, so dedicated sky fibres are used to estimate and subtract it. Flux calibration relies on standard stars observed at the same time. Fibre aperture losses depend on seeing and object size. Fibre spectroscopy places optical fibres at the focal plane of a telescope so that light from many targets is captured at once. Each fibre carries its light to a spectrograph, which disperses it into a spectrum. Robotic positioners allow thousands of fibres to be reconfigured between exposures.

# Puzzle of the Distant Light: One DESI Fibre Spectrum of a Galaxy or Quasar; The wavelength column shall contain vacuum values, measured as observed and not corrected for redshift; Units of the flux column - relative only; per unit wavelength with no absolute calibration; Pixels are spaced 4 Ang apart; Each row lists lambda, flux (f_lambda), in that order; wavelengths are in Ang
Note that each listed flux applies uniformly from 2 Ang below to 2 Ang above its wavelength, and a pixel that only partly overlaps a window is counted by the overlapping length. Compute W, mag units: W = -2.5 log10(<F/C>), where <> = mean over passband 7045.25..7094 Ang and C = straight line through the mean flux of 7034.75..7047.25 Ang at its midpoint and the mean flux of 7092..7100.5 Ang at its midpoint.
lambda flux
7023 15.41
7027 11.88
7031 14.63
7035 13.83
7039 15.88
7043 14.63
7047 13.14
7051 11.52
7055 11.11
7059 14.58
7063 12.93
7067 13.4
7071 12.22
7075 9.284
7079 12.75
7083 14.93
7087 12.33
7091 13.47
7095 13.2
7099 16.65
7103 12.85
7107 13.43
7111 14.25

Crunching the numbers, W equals 0.16 mag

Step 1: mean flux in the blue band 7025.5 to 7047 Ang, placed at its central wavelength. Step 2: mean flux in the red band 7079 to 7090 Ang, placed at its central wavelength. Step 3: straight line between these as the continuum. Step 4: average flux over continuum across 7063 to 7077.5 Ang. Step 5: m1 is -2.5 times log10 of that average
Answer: 0.15 mag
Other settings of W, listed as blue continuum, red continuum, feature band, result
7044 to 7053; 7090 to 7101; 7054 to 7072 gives 0.02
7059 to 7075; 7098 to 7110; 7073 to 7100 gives 0.03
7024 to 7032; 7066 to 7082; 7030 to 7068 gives -0.07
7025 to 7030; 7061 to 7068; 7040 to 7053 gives -0.04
